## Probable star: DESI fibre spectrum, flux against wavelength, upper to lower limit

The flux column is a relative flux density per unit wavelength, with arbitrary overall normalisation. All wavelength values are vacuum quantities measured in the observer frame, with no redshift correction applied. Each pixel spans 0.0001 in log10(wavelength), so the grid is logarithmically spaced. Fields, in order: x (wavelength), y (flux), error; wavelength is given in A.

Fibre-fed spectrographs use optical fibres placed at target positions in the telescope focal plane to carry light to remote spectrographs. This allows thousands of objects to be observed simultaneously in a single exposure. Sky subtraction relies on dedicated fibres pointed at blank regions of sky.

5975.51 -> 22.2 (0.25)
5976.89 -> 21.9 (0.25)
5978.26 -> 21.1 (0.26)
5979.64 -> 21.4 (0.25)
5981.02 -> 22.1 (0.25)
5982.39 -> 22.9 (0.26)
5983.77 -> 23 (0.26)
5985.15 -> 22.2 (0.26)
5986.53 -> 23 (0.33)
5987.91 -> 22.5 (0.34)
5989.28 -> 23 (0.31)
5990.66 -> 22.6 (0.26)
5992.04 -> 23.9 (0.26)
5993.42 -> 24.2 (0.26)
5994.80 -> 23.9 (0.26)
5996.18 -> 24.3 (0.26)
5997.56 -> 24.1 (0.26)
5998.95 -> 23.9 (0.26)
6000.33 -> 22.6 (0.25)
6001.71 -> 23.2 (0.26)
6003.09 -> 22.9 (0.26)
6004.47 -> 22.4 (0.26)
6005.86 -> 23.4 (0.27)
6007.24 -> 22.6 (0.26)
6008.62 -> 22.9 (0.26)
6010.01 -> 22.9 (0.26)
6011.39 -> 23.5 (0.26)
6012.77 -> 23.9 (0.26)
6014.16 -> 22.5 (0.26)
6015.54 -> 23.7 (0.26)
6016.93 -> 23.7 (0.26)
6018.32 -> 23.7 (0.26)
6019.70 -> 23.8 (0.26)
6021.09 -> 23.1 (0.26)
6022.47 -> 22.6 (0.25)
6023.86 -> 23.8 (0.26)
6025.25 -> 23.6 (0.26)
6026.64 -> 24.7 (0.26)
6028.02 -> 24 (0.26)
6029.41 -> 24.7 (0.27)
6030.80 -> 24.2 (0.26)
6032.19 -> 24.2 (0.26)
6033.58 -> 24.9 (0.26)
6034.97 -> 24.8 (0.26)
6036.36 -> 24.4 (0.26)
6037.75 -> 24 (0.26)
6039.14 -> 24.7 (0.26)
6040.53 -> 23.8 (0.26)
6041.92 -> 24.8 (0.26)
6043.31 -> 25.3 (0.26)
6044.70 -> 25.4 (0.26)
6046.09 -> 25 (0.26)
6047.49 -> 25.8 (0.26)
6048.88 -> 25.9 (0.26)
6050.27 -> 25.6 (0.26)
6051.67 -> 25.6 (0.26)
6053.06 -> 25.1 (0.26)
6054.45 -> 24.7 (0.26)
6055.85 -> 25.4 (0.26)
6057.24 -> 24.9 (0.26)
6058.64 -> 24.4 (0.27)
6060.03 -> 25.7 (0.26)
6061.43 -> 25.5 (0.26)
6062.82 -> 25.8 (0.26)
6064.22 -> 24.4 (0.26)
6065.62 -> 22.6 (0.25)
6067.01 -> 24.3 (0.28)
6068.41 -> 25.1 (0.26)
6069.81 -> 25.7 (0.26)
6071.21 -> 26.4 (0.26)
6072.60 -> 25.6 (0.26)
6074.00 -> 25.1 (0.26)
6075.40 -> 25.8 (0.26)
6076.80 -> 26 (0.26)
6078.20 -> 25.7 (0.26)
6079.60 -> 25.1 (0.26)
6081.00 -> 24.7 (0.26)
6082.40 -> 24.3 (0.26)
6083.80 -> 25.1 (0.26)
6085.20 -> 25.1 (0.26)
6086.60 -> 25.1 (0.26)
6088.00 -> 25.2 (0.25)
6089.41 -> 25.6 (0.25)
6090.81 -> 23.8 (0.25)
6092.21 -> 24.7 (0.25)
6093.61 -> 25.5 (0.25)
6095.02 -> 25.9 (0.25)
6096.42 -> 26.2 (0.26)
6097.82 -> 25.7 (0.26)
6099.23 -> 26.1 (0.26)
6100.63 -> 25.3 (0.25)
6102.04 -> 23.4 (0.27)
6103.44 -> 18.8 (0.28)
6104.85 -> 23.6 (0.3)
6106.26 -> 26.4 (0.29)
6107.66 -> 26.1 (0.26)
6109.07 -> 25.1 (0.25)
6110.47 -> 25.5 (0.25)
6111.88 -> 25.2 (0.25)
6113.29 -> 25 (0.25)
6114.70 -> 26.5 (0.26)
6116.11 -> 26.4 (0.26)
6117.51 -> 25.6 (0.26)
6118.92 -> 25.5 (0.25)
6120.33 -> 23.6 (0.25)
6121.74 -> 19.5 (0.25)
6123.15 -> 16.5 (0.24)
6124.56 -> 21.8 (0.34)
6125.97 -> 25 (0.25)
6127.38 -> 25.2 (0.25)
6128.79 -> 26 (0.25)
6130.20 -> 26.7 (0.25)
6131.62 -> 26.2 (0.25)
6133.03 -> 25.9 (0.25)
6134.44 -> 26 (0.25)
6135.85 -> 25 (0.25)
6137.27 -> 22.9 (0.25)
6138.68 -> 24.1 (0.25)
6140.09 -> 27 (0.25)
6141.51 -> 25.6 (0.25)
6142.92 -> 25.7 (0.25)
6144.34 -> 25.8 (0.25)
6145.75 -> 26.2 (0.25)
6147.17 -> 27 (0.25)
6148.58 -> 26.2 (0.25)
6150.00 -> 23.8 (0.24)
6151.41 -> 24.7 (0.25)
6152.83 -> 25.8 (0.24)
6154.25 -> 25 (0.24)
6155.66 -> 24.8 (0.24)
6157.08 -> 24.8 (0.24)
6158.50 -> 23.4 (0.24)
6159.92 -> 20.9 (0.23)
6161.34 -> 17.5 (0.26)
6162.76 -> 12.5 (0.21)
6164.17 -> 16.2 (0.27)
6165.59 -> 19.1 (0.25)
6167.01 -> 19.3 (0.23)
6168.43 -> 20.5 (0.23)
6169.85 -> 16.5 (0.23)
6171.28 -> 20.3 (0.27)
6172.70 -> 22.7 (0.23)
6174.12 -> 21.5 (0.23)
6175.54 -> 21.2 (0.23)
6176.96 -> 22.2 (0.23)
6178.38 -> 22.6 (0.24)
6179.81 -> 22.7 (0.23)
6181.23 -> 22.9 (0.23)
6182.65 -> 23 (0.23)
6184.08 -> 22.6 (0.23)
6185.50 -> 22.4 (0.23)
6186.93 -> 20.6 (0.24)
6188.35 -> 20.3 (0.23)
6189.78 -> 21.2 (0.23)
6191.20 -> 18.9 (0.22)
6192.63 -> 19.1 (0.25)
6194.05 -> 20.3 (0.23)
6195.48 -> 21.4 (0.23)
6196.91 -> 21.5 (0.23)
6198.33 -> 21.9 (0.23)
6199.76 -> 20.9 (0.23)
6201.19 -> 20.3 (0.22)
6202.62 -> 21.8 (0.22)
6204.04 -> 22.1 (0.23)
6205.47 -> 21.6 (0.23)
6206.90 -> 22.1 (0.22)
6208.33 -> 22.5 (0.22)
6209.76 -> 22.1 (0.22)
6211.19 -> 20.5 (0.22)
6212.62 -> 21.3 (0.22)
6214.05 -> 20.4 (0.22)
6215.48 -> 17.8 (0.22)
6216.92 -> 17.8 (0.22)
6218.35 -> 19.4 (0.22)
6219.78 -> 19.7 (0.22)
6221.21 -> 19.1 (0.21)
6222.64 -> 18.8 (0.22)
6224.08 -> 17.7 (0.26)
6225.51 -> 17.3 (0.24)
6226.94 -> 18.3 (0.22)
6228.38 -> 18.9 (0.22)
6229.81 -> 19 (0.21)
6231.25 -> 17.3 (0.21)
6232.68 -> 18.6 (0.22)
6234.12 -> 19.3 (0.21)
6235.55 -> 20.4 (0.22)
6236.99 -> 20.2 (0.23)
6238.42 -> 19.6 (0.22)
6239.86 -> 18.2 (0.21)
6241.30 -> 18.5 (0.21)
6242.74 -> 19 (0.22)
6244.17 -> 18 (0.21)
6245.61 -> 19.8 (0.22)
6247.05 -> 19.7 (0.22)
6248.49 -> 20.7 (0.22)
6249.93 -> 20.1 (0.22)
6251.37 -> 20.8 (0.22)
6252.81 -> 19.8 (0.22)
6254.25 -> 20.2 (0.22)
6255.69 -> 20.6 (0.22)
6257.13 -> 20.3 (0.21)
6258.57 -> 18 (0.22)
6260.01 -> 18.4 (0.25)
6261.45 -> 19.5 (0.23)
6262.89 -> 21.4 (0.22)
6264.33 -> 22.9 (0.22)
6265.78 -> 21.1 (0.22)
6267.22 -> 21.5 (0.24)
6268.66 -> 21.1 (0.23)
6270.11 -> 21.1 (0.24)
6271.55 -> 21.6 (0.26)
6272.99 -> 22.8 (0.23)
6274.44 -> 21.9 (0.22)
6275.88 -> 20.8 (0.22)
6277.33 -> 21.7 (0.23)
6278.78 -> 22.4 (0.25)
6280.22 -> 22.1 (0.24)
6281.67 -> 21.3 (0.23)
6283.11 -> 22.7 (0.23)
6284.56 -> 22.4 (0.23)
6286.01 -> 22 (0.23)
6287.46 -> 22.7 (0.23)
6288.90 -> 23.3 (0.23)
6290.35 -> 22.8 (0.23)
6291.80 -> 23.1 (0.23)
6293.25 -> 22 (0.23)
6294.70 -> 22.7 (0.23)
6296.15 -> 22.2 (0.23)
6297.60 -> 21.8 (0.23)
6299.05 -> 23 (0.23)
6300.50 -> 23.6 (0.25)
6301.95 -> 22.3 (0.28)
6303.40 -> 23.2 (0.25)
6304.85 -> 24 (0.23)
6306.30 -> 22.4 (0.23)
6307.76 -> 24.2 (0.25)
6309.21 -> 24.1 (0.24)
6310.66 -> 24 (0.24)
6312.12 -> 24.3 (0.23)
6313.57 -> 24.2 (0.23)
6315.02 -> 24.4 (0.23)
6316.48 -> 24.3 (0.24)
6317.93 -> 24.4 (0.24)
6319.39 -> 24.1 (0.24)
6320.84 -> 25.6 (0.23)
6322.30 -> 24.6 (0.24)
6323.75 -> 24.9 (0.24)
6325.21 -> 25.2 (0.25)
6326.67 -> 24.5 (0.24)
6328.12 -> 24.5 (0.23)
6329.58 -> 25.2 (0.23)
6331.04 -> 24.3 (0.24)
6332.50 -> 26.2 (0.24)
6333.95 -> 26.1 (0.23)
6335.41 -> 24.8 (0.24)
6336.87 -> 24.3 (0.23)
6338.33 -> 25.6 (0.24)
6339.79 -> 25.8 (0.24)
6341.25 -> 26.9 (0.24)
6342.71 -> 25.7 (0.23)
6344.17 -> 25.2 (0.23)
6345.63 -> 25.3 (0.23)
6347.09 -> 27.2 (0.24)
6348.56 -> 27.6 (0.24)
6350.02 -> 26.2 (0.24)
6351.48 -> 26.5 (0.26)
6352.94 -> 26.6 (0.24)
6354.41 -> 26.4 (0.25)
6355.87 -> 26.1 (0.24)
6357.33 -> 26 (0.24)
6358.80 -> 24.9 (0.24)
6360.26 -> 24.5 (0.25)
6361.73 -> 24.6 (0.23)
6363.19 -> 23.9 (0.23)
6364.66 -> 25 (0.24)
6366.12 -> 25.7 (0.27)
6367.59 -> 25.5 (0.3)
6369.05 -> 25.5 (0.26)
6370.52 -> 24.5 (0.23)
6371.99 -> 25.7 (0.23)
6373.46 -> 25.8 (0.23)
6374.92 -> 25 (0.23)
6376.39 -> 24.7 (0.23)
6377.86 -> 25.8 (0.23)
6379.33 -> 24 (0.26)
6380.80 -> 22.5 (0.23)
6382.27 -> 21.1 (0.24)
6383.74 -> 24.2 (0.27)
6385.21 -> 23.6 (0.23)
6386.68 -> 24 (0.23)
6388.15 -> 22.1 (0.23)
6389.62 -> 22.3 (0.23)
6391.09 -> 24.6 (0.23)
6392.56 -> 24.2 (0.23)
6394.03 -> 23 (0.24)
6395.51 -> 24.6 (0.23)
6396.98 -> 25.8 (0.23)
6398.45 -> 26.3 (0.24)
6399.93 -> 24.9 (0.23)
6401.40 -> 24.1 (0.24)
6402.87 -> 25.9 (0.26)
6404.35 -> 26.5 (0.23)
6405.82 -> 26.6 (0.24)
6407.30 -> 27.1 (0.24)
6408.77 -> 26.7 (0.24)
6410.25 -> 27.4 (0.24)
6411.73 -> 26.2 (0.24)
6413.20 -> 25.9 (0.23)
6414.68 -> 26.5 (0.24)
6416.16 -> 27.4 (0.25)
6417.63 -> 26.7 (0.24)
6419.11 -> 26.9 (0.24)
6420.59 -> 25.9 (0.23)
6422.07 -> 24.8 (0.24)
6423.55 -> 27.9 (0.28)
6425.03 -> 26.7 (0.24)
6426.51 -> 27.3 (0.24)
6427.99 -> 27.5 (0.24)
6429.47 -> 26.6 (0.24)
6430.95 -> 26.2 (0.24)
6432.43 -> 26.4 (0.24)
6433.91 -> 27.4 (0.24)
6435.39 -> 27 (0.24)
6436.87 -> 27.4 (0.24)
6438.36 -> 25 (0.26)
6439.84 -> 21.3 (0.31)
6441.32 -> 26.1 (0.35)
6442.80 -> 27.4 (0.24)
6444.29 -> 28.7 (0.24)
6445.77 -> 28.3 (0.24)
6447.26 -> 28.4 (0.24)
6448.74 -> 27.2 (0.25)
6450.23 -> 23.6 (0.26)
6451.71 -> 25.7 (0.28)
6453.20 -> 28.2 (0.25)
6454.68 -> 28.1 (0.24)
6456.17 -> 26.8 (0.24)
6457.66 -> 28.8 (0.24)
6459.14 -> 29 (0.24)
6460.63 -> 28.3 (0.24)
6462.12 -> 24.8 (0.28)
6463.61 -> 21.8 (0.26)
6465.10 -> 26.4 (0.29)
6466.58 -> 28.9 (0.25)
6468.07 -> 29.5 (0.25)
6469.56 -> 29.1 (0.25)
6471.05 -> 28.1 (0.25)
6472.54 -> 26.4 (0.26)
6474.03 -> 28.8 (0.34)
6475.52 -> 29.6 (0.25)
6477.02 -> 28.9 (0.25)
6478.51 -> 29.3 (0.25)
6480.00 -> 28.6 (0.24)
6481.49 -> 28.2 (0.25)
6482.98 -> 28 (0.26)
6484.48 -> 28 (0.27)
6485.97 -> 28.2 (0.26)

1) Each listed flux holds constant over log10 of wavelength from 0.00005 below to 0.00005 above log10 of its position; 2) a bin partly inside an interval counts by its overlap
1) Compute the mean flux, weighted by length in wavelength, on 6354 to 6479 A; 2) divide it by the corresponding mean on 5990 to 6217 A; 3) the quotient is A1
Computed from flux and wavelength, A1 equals 1.1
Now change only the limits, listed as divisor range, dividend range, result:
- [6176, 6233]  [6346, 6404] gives 1.22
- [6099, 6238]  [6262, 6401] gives 1.09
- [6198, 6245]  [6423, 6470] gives 1.37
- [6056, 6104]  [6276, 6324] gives 0.93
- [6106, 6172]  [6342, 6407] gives 1.06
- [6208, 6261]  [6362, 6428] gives 1.30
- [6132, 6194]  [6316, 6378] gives 1.13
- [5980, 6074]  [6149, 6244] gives 0.85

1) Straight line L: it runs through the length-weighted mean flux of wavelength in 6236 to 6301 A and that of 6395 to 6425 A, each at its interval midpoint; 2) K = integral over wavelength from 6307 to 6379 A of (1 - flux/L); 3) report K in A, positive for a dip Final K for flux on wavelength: -4.4 A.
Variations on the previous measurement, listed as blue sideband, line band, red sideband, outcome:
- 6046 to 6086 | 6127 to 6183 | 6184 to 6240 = -2.58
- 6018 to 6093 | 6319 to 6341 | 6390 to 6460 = 0.75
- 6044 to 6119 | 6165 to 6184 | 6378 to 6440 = 3.06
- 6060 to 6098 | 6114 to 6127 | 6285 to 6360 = 0.86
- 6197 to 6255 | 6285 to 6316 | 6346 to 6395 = -1.06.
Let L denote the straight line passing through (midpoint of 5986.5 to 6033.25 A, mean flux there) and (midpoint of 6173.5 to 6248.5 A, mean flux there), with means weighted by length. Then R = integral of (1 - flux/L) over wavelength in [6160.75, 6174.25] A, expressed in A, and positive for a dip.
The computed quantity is 1.59 A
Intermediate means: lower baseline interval 23.5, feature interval 18.5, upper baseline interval 20.3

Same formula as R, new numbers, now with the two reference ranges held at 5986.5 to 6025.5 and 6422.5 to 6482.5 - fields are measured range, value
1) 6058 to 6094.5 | -1.8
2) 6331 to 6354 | 0.3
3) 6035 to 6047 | -0.5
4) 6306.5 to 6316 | 0.7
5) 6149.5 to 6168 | 2.5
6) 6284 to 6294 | 1.2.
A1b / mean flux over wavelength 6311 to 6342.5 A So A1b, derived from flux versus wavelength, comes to 25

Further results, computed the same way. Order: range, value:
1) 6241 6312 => 21.6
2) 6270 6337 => 23.4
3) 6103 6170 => 23.7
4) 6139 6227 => 21.5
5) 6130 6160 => 25.2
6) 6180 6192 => 21.5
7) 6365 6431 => 25.4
